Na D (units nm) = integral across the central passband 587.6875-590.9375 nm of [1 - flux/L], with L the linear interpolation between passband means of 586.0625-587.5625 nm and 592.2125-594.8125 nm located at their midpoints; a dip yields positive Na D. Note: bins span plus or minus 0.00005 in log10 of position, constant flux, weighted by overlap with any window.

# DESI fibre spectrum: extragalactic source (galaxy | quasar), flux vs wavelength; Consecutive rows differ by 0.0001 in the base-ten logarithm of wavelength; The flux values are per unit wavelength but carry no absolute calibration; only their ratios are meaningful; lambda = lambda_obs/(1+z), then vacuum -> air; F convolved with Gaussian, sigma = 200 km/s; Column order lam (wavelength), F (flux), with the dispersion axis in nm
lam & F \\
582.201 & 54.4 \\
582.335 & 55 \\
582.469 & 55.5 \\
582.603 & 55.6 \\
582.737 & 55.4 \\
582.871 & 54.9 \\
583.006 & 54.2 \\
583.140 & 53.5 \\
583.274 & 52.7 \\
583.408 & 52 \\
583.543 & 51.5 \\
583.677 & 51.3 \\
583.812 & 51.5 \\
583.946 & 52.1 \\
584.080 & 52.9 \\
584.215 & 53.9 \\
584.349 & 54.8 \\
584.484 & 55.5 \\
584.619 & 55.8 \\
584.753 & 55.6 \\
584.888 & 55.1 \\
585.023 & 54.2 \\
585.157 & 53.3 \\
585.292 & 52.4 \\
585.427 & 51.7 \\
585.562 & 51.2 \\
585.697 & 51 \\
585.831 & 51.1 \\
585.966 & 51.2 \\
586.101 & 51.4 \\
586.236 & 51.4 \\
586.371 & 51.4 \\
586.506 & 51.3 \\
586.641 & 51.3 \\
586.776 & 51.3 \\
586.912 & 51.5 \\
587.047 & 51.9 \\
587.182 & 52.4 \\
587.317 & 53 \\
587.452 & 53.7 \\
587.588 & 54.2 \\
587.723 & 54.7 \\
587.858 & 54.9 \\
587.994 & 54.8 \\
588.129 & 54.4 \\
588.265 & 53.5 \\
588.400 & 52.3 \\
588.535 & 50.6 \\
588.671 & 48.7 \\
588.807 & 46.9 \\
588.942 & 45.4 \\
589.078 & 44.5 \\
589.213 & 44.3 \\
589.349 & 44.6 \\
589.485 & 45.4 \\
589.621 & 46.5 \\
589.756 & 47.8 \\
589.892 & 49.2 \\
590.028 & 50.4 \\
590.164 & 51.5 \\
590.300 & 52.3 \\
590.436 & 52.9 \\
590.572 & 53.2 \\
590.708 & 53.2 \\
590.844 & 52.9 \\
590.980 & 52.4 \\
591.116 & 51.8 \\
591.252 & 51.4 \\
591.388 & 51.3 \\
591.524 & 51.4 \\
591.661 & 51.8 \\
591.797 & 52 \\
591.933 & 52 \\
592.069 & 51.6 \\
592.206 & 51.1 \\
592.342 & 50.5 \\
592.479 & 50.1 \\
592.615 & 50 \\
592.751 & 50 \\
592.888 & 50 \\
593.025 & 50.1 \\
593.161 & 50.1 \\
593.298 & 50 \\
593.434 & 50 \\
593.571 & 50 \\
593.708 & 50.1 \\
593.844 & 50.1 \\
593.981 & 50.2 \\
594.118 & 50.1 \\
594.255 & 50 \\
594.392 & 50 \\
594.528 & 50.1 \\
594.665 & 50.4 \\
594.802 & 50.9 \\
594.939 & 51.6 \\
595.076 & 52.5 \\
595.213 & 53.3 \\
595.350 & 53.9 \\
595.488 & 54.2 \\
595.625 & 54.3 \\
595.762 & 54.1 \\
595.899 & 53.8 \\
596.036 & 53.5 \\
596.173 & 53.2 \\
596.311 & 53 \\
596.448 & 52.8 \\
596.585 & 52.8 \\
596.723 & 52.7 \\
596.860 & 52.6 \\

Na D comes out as 0.07 nm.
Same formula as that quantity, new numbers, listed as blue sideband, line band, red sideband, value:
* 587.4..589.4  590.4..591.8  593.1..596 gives -0.035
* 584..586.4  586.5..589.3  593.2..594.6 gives 0.051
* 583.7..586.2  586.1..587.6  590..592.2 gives 0.019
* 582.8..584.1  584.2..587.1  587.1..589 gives -0.011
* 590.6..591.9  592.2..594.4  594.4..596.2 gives 0.095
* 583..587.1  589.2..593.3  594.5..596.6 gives 0.175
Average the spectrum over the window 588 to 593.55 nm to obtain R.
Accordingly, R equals 50.3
